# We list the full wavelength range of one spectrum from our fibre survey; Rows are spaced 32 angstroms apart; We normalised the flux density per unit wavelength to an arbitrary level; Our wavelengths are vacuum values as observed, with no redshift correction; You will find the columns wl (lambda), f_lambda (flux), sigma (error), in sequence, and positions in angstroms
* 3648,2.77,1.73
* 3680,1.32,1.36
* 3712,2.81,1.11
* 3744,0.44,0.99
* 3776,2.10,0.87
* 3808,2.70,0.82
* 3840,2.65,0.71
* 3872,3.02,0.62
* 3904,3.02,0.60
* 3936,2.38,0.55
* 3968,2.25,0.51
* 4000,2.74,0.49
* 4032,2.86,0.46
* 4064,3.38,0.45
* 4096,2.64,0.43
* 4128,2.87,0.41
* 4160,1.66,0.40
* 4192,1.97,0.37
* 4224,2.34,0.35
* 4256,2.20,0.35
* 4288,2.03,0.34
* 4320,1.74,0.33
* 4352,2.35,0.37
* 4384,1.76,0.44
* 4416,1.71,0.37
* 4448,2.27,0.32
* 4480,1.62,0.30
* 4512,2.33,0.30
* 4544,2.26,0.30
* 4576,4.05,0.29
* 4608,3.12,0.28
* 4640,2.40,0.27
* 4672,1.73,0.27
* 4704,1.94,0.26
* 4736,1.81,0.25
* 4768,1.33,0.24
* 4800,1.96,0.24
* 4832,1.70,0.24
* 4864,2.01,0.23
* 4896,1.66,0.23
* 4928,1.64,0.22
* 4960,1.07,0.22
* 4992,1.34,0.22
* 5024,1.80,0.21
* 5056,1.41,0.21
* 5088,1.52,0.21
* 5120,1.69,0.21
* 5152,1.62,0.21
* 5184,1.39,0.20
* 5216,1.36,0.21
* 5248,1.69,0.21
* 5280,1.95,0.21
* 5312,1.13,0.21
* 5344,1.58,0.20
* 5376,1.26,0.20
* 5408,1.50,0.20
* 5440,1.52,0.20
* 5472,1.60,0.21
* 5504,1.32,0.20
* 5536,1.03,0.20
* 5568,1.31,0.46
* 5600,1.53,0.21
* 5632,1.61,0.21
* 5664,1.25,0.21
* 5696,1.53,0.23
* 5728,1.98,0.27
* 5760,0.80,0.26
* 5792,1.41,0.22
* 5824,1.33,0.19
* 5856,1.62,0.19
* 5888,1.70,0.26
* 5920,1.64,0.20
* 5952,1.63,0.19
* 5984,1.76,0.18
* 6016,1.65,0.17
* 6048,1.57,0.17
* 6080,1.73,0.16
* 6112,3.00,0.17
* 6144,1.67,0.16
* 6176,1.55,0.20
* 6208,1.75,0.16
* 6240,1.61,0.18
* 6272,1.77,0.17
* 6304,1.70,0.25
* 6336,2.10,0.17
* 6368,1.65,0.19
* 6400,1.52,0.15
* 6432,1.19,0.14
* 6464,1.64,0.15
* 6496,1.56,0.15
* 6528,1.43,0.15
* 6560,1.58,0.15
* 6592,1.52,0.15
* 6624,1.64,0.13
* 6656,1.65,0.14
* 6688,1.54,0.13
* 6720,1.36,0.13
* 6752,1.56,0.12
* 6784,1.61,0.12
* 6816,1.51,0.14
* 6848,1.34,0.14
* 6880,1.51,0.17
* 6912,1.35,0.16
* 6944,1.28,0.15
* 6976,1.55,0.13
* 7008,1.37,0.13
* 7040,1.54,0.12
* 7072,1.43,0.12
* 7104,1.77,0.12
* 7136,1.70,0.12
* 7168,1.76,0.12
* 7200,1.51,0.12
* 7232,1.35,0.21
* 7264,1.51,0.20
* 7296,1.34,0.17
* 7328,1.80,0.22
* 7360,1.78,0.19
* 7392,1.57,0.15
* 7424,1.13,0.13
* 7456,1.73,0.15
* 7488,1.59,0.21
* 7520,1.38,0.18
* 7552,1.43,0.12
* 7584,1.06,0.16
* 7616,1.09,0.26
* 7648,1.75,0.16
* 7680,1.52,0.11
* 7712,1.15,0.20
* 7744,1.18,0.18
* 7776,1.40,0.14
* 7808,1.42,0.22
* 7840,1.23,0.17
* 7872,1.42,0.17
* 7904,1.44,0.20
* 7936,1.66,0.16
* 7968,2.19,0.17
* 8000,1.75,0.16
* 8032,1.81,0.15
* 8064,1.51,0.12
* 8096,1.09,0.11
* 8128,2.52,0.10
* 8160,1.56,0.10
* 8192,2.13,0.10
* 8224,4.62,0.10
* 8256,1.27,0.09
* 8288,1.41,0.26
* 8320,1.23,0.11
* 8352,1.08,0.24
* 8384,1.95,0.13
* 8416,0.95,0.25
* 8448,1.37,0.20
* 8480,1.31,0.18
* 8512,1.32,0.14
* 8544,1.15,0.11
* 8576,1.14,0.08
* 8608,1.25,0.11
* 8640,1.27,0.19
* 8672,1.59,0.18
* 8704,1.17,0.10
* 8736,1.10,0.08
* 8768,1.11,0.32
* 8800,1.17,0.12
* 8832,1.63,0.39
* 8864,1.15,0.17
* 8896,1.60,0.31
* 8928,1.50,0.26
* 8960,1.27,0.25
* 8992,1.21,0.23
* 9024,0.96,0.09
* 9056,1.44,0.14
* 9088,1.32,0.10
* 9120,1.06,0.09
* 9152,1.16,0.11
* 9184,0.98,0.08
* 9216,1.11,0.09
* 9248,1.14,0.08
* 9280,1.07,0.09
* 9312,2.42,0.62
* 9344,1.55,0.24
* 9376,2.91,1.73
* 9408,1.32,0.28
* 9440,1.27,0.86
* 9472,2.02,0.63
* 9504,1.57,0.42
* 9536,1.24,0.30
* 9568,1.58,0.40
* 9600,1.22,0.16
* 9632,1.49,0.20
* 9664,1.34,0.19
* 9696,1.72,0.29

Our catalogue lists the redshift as 0.64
